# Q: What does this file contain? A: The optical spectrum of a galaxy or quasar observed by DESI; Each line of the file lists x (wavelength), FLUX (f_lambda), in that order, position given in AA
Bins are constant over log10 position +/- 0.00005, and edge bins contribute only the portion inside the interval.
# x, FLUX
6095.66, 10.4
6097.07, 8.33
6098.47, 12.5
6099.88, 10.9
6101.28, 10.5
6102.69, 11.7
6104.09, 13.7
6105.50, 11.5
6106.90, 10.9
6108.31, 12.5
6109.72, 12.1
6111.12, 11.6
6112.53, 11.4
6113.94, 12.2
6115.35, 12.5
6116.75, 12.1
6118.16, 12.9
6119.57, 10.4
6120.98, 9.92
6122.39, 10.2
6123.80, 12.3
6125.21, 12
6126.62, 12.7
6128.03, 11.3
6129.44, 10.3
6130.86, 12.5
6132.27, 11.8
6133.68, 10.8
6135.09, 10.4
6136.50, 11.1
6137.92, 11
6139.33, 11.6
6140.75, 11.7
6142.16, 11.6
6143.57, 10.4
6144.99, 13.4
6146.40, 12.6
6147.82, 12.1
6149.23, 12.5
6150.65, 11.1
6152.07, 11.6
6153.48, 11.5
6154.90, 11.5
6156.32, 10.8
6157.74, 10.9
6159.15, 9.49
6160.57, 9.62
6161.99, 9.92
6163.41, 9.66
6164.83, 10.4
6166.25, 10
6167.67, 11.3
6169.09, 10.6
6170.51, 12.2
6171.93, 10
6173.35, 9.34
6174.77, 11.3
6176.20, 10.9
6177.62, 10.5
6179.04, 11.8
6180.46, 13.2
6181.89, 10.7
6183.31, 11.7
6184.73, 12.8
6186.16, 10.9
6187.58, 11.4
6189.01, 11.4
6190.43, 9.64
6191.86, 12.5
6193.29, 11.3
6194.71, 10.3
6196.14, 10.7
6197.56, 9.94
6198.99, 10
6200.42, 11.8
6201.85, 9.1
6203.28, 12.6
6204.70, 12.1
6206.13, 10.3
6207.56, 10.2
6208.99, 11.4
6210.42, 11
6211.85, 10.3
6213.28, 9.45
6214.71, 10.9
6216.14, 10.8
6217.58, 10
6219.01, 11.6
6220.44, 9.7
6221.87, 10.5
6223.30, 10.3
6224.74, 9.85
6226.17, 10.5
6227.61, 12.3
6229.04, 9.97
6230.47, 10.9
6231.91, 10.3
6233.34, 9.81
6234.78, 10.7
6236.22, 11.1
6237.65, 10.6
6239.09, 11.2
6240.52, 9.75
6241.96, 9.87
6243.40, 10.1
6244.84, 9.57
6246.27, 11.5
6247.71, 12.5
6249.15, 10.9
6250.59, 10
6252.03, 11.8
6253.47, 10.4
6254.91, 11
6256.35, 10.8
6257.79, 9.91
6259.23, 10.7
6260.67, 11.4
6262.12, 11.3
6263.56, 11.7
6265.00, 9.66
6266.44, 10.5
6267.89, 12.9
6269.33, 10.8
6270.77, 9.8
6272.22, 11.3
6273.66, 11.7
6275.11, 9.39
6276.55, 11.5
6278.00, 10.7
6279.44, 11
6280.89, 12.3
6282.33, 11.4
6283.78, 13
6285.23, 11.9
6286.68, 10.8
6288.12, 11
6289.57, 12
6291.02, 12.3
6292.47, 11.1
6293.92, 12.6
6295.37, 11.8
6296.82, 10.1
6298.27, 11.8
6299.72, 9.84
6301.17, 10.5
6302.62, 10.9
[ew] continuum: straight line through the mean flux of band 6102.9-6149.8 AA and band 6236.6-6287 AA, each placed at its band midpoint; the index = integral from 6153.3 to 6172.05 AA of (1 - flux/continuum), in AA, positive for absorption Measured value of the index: 1.5 AA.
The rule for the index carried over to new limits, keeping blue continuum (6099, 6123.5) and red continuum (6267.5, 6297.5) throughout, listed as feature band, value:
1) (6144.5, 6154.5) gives -0.4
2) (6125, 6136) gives 0.1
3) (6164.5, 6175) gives 0.8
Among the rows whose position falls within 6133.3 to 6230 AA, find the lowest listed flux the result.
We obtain 9.1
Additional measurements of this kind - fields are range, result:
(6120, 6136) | 9.92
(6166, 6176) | 9.34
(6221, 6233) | 9.85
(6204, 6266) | 9.45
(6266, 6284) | 9.39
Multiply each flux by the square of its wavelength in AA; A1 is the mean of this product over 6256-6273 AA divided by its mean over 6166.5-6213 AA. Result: 1.01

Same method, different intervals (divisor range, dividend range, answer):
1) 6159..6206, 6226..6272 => 1.01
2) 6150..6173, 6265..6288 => 1.09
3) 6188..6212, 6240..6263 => 1.00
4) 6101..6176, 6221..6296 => 1.01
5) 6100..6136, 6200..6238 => 0.95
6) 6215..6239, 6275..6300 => 1.10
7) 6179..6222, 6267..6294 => 1.07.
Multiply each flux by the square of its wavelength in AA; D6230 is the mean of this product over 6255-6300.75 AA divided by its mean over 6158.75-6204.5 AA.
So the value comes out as 1.06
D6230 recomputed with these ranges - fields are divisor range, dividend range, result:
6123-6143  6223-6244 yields 0.94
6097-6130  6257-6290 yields 1.01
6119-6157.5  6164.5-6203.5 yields 0.98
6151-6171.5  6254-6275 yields 1.06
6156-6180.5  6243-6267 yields 1.05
